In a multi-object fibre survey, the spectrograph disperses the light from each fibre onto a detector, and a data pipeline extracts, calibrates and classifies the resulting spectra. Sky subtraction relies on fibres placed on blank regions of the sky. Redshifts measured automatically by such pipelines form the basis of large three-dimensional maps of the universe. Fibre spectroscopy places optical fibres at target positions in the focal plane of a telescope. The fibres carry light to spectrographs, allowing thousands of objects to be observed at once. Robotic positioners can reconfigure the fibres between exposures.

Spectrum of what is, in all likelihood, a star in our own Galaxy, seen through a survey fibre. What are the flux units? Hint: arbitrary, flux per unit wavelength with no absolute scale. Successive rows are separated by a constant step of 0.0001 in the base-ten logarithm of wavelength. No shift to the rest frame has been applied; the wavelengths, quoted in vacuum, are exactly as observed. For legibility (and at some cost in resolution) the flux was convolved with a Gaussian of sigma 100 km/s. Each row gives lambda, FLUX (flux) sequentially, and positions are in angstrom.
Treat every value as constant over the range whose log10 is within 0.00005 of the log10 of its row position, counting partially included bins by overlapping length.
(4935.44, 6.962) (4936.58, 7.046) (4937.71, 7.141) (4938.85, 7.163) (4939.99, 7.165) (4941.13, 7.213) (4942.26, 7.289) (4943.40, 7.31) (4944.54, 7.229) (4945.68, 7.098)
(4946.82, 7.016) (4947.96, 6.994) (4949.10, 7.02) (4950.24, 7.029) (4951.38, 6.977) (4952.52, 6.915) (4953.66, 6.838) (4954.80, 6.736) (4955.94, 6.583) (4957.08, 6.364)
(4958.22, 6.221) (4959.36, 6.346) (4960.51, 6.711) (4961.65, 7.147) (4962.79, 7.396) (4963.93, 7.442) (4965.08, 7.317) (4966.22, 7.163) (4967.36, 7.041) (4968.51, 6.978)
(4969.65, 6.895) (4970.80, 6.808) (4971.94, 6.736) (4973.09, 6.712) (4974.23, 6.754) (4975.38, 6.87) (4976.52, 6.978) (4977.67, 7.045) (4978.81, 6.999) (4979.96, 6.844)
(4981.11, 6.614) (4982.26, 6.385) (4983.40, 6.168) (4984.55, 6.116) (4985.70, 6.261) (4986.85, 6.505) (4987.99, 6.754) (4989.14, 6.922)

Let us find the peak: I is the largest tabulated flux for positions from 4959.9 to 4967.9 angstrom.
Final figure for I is 7.442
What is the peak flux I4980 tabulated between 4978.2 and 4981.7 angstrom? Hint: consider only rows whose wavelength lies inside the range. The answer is 6.999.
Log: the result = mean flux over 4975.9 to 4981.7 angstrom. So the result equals 6.89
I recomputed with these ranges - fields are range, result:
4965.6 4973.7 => 7.163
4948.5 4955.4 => 7.029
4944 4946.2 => 7.229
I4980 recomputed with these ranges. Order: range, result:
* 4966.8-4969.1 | 7.041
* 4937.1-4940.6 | 7.165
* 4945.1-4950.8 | 7.098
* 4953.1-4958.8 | 6.838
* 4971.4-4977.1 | 6.978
